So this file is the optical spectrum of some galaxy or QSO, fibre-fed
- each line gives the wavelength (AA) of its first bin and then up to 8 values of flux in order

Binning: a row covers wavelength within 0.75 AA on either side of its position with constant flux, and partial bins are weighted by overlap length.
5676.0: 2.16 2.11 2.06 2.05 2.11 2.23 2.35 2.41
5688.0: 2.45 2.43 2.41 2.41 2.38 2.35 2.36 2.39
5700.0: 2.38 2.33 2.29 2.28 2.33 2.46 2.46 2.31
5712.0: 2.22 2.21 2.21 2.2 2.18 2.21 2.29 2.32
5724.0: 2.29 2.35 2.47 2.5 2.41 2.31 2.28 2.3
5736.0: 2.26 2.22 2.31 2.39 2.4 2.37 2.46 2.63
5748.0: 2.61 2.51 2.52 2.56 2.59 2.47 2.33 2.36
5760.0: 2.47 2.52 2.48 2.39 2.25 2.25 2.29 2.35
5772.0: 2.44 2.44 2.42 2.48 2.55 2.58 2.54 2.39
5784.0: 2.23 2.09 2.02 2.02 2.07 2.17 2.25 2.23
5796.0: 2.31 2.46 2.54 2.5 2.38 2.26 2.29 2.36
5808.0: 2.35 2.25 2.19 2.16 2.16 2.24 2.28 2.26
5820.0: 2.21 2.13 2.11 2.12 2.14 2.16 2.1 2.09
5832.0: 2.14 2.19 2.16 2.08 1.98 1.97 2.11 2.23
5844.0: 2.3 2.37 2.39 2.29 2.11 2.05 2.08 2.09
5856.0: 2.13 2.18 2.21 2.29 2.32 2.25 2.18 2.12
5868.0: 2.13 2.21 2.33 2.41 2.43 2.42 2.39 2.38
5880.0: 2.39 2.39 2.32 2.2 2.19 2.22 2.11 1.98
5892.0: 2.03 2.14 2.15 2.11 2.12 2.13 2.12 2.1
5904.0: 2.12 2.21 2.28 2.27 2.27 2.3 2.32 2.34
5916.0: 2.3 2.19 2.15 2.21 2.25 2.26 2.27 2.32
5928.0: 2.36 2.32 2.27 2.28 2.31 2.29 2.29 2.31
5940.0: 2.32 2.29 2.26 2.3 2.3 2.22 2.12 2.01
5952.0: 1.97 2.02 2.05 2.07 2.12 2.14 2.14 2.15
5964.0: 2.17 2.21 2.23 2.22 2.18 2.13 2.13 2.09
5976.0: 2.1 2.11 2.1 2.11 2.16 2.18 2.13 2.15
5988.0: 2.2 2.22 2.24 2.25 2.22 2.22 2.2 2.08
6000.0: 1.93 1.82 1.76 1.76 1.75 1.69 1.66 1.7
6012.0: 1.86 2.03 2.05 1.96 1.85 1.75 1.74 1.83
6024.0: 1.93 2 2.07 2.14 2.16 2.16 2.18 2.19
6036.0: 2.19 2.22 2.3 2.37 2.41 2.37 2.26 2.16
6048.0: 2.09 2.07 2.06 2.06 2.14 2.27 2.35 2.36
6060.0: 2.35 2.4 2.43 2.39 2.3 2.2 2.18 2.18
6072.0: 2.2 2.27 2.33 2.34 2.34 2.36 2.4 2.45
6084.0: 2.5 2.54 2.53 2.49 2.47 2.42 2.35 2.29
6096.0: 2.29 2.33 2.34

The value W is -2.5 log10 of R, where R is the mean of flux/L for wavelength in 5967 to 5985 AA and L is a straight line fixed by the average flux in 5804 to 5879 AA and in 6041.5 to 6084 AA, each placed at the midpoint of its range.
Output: 0.05 mag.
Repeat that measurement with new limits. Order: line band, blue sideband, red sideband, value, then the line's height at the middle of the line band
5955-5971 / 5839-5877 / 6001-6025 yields -0.11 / 1.95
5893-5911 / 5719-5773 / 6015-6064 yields 0.05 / 2.26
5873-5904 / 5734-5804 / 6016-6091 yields 0.05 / 2.31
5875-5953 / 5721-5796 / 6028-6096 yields 0.05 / 2.33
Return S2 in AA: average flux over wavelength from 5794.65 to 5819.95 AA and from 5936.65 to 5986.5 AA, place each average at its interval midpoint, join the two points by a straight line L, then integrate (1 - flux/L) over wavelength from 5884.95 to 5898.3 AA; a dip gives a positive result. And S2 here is 0.7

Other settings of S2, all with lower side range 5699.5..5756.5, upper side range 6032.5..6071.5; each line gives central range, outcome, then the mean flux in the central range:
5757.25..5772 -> -0.1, 2.38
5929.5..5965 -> 1.4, 2.19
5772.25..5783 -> -0.6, 2.49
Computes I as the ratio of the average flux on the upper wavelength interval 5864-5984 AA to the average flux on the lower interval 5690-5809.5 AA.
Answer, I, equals 0.94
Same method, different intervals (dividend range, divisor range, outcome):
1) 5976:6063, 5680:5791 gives 0.89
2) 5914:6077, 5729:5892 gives 0.94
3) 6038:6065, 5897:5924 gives 1.02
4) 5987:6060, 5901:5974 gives 0.94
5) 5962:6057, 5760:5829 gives 0.91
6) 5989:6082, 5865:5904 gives 0.96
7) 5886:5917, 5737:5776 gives 0.90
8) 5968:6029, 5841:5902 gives 0.91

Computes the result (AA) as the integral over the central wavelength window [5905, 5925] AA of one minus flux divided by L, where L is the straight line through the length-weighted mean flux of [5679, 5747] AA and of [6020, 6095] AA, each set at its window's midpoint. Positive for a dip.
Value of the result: 0.23 AA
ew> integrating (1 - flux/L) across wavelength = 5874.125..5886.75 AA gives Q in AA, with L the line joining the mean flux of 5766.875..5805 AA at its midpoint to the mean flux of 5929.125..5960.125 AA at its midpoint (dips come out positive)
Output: -0.5 AA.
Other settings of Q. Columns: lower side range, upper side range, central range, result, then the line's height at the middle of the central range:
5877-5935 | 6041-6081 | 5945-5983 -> 1.9 AA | 2.24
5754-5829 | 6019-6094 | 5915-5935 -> 0.1 AA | 2.28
